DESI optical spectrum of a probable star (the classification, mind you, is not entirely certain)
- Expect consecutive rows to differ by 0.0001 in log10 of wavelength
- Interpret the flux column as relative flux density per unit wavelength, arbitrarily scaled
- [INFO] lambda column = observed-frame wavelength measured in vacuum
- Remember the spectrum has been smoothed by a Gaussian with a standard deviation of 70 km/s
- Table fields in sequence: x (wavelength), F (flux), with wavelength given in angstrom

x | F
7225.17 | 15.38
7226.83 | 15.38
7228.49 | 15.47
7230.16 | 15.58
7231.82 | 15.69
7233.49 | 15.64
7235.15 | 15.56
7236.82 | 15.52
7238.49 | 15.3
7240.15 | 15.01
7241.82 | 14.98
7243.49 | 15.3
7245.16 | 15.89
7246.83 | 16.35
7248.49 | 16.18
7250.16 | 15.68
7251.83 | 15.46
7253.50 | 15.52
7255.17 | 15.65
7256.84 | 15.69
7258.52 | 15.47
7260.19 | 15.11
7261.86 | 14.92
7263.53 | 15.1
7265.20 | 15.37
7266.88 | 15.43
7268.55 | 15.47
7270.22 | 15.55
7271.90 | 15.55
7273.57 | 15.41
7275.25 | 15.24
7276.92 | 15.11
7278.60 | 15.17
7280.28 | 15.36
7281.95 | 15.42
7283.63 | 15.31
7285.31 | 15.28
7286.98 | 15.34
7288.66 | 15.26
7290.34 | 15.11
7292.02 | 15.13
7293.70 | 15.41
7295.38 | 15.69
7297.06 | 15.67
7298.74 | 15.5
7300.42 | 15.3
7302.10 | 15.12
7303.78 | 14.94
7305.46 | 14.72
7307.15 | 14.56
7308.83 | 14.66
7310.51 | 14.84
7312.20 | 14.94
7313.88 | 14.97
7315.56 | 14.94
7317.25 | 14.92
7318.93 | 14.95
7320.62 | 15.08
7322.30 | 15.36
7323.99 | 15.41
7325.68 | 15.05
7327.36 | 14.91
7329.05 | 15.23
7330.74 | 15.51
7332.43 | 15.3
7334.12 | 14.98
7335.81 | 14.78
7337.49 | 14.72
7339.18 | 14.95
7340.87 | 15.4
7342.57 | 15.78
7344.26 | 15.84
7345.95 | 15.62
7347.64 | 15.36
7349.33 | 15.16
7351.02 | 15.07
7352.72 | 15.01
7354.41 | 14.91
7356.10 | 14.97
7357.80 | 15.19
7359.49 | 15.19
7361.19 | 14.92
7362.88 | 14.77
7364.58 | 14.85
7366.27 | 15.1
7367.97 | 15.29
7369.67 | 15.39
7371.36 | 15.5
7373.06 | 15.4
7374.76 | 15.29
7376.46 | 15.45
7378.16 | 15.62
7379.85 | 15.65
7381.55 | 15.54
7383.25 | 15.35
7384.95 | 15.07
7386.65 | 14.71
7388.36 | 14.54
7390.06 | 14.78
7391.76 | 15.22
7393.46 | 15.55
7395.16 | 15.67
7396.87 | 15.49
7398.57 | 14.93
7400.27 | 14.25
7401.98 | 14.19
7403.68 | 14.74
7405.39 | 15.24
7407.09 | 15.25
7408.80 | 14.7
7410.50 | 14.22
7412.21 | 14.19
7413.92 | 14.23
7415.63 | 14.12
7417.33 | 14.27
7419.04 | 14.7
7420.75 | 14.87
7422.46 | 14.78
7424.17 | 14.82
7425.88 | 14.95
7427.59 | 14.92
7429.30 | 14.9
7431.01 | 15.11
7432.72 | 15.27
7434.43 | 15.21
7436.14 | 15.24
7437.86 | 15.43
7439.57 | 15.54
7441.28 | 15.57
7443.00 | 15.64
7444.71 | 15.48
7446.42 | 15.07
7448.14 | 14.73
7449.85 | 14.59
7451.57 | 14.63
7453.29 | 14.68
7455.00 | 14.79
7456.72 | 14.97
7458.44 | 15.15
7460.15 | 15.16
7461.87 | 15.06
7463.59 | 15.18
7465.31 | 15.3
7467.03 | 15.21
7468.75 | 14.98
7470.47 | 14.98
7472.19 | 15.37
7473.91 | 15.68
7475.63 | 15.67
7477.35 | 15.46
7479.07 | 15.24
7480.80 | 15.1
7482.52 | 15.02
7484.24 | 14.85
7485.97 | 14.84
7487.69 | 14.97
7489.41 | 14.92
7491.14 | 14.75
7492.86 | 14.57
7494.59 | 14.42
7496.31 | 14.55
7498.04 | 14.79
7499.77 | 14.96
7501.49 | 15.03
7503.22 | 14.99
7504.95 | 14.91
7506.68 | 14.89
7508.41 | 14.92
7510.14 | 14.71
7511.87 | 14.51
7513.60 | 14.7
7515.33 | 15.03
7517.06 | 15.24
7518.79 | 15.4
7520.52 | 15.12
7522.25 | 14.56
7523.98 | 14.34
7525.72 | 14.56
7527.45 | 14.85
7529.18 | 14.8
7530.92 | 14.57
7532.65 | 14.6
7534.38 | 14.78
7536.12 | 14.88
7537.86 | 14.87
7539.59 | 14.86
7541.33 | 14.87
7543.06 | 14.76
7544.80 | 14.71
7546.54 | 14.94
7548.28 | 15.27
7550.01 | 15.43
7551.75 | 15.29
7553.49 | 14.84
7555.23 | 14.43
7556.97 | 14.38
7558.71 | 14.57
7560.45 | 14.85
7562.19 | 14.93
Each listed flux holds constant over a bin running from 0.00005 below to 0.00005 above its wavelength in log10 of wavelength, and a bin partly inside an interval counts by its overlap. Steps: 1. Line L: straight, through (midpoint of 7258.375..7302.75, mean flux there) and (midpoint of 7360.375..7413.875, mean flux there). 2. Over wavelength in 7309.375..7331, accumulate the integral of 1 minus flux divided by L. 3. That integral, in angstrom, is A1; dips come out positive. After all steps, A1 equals 0.2 angstrom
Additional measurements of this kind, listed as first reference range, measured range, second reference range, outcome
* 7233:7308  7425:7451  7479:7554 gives -0.2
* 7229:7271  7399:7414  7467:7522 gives 0.6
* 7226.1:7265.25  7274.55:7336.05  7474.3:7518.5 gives 0.9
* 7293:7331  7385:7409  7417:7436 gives 0.0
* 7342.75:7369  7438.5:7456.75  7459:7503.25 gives 0.0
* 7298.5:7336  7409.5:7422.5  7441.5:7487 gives 0.6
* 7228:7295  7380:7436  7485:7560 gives 0.8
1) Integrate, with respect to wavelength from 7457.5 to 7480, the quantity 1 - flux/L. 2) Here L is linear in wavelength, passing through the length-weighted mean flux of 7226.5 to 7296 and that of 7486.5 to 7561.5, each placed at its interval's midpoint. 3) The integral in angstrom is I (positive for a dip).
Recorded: -0.5 angstrom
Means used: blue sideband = 15.4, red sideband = 14.8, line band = 15.3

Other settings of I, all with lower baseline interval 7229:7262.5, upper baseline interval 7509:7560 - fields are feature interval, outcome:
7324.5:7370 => 0.37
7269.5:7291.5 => 0.18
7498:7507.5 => -0.02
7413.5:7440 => 0.33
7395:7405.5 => 0.20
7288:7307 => 0.21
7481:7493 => 0.05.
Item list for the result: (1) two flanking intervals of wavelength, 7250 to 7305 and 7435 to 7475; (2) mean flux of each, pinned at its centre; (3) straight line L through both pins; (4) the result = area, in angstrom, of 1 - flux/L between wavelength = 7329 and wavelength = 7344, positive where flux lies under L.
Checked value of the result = 0.1 angstrom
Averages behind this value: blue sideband 15.3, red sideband 15.2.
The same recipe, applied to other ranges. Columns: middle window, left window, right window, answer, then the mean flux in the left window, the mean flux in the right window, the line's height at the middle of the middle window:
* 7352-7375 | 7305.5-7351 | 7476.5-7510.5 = -0.1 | 15.1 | 14.9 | 15.1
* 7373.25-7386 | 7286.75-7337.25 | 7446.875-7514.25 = -0.3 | 15.1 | 15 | 15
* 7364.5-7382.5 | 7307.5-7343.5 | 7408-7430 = -0.7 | 15.1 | 14.6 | 14.8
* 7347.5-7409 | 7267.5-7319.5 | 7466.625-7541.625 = -0.2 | 15.2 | 14.9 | 15.1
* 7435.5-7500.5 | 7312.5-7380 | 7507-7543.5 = -0.6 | 15.2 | 14.8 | 14.9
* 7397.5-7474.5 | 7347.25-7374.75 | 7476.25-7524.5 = 0.3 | 15.1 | 14.9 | 15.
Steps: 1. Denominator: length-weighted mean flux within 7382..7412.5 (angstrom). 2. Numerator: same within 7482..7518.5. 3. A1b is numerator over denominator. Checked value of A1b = 1.0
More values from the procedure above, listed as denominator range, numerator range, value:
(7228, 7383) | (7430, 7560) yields 0.98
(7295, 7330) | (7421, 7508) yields 1.00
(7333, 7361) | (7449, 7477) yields 0.99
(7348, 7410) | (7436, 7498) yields 1.00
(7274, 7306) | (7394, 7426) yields 0.96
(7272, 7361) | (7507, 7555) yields 0.98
